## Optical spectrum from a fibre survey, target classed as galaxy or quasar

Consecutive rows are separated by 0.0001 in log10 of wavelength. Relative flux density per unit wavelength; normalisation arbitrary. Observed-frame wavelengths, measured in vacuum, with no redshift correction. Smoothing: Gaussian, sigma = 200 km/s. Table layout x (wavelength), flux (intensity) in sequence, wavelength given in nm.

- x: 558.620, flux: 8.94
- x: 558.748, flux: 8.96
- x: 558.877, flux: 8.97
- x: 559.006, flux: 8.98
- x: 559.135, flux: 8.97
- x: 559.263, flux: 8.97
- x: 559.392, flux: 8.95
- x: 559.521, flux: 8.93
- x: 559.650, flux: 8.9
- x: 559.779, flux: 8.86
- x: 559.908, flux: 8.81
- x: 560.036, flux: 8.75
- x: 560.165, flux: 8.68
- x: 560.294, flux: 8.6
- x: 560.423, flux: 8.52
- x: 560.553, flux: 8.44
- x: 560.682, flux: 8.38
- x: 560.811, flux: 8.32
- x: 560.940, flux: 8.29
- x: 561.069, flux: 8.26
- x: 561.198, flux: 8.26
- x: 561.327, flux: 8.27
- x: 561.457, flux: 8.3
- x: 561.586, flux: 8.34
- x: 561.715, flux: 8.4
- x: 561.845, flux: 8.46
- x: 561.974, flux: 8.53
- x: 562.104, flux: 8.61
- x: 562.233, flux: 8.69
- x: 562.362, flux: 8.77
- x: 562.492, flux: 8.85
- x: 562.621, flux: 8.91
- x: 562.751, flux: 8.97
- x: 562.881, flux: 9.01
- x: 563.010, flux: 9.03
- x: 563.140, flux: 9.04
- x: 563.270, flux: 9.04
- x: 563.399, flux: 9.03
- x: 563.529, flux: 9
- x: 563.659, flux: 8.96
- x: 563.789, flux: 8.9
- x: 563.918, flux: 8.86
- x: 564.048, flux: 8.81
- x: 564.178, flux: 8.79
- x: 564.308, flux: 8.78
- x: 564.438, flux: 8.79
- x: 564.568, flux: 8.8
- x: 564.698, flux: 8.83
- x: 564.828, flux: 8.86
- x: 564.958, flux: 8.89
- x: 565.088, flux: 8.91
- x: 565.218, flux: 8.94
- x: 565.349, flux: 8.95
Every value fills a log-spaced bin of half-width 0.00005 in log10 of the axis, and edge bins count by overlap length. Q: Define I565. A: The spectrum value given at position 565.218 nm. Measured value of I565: 8.94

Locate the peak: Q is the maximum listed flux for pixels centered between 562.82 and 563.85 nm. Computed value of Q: 9.04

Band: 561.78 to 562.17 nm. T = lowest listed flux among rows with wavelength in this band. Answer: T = 8.46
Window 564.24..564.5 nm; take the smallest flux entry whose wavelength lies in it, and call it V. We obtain 8.78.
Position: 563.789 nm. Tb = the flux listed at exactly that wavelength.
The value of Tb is 8.9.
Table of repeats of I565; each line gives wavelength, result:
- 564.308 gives 8.78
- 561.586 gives 8.34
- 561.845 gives 8.46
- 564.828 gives 8.86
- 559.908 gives 8.81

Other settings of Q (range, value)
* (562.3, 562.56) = 8.85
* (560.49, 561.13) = 8.44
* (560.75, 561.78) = 8.4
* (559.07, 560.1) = 8.97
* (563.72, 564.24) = 8.9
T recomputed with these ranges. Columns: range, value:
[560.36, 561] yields 8.29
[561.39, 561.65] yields 8.3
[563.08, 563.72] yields 8.96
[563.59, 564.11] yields 8.81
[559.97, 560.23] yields 8.68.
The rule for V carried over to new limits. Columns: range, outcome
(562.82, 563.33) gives 9.01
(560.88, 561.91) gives 8.26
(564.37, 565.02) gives 8.79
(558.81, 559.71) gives 8.9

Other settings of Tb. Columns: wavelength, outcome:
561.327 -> 8.27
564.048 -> 8.81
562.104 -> 8.61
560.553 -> 8.44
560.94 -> 8.29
